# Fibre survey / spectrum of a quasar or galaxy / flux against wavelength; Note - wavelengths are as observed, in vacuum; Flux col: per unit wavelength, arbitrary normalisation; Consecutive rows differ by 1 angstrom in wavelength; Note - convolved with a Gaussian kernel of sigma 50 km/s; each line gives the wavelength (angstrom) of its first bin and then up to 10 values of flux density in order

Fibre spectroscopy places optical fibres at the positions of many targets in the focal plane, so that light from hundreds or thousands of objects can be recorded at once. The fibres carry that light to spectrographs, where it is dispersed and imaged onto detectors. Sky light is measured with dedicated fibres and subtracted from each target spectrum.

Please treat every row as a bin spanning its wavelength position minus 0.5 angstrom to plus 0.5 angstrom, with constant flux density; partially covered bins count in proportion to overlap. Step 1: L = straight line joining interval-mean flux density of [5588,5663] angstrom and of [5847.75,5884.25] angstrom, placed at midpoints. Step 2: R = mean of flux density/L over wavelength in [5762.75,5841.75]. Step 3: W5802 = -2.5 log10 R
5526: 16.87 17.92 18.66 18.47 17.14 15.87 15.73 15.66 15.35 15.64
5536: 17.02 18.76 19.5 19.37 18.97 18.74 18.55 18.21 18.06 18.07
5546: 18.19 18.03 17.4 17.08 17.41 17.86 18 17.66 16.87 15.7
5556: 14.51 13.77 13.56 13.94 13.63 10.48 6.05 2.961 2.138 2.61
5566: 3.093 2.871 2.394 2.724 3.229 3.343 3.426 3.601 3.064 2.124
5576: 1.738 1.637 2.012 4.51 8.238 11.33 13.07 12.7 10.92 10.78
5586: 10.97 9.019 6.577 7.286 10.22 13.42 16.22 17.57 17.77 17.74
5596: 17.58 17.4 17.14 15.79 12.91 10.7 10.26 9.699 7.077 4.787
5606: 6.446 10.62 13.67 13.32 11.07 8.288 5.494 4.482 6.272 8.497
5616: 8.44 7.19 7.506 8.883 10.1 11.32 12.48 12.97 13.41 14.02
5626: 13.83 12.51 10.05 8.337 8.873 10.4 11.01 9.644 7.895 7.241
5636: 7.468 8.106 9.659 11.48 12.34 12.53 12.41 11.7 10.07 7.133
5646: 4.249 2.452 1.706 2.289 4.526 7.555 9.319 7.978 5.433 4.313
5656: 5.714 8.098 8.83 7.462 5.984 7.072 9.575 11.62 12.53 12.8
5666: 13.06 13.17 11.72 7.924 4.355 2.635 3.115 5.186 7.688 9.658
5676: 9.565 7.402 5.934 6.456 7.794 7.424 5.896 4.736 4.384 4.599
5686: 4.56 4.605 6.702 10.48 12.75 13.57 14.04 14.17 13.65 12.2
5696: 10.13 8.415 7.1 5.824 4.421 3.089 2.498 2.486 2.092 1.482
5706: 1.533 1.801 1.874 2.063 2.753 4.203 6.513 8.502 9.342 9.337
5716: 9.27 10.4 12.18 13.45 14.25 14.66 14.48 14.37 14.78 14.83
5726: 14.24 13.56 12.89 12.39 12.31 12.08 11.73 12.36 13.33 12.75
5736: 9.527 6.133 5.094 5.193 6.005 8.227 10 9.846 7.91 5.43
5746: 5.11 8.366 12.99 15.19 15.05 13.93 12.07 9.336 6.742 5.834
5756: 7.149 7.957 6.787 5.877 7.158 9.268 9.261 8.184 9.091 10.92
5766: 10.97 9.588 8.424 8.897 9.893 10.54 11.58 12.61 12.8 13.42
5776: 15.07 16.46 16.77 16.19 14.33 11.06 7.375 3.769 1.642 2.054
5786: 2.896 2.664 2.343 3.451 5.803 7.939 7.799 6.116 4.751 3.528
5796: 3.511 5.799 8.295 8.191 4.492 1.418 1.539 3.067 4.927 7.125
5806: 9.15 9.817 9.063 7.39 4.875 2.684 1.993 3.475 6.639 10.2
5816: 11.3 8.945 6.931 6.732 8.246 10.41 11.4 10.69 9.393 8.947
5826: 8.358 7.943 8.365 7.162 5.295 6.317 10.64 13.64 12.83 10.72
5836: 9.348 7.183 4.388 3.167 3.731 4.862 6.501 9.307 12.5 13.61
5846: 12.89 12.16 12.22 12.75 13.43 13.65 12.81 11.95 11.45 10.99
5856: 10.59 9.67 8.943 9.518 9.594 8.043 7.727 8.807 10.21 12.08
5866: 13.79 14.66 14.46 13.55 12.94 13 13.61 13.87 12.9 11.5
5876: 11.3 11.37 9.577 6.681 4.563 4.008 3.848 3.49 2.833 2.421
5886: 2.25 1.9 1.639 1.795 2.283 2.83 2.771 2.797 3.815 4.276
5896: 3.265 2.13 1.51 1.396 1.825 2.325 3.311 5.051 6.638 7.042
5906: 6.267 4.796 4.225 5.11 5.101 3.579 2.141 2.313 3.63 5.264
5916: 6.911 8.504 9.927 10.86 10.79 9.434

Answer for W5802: 0.30 mag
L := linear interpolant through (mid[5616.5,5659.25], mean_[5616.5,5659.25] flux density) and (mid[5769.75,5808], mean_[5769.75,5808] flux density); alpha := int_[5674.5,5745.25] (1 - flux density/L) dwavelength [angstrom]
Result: -3.0 angstrom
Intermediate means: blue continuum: 8.86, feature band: 8.6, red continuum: 7.64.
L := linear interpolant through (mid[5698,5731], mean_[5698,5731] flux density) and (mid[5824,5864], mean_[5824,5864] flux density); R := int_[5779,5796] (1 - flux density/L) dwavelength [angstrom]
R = 6.2 angstrom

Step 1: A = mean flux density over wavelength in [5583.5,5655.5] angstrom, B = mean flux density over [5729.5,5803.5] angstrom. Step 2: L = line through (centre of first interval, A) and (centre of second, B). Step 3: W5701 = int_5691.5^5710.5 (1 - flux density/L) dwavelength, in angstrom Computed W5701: 6.9 angstrom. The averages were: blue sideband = 9.98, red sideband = 8.53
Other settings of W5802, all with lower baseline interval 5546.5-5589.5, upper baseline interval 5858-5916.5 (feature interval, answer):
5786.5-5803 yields 0.438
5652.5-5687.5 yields 0.115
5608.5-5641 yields -0.143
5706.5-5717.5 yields 0.292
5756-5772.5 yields -0.204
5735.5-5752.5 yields -0.206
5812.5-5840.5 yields -0.197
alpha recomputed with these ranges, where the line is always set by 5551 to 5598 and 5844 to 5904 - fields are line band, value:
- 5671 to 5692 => 4.25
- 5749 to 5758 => -1.28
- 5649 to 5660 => 2.97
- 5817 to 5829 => -0.68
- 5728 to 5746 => -1.36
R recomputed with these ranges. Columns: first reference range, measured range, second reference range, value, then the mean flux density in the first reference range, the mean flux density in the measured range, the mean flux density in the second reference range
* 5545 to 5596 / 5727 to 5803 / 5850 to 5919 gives -3.5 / 10.2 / 8.71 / 7.12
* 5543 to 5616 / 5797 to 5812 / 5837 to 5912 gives 4.6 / 10.4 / 5.73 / 7.55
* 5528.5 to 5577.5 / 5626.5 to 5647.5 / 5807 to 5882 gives 3.9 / 12.2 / 9.31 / 9.51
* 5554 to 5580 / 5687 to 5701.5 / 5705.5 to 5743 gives -0.9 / 6.22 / 9.58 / 9.69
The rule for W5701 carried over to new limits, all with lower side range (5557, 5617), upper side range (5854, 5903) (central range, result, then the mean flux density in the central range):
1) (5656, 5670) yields -2.1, 9.63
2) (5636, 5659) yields 2.3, 7.62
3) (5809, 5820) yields 1.5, 6.51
